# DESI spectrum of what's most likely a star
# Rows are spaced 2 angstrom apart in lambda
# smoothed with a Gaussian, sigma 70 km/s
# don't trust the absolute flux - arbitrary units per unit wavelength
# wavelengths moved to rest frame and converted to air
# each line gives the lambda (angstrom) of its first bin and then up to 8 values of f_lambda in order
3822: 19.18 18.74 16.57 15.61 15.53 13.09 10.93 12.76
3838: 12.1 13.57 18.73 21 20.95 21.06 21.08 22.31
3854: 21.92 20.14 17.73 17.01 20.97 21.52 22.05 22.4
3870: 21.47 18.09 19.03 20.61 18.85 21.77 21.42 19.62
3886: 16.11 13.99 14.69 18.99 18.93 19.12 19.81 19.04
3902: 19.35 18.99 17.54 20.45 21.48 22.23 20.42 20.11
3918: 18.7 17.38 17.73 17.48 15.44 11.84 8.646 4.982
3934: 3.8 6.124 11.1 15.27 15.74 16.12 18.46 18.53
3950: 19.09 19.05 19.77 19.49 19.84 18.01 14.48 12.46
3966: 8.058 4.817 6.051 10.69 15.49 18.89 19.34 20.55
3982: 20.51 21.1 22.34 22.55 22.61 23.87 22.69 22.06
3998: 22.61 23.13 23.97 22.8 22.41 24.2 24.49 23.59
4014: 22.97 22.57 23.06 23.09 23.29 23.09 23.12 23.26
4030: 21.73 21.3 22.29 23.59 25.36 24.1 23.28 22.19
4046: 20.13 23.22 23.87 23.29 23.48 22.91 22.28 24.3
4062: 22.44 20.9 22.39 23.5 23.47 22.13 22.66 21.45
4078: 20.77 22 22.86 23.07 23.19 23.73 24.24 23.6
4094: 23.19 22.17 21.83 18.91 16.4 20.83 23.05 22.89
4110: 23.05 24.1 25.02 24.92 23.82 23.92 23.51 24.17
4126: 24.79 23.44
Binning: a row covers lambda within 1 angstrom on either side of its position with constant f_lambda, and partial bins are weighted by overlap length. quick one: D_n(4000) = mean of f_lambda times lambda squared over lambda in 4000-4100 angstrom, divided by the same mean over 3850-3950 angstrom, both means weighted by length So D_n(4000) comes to 1.4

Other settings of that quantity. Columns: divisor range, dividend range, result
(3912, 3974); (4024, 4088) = 1.66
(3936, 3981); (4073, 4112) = 1.55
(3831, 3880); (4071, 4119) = 1.35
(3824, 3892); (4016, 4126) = 1.38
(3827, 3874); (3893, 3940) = 0.90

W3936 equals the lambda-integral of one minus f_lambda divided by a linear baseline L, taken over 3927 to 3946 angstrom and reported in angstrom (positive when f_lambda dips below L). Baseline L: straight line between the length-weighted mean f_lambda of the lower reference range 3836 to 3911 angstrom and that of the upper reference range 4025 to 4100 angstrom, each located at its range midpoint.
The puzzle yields 8.9 angstrom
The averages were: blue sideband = 19.2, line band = 10.8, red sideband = 22.7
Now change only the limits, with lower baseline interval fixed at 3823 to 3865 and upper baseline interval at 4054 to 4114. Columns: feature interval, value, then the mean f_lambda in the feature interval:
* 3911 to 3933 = 3.8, 15.9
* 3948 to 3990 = 7.0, 16.8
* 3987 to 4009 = -2.4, 23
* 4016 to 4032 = -1.2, 22.8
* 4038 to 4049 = -0.6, 22.8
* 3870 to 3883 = -1.2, 20.1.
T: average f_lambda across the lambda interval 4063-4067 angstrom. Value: 21.6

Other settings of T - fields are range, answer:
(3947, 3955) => 19.1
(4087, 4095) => 23.7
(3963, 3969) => 8.45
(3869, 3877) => 19.8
